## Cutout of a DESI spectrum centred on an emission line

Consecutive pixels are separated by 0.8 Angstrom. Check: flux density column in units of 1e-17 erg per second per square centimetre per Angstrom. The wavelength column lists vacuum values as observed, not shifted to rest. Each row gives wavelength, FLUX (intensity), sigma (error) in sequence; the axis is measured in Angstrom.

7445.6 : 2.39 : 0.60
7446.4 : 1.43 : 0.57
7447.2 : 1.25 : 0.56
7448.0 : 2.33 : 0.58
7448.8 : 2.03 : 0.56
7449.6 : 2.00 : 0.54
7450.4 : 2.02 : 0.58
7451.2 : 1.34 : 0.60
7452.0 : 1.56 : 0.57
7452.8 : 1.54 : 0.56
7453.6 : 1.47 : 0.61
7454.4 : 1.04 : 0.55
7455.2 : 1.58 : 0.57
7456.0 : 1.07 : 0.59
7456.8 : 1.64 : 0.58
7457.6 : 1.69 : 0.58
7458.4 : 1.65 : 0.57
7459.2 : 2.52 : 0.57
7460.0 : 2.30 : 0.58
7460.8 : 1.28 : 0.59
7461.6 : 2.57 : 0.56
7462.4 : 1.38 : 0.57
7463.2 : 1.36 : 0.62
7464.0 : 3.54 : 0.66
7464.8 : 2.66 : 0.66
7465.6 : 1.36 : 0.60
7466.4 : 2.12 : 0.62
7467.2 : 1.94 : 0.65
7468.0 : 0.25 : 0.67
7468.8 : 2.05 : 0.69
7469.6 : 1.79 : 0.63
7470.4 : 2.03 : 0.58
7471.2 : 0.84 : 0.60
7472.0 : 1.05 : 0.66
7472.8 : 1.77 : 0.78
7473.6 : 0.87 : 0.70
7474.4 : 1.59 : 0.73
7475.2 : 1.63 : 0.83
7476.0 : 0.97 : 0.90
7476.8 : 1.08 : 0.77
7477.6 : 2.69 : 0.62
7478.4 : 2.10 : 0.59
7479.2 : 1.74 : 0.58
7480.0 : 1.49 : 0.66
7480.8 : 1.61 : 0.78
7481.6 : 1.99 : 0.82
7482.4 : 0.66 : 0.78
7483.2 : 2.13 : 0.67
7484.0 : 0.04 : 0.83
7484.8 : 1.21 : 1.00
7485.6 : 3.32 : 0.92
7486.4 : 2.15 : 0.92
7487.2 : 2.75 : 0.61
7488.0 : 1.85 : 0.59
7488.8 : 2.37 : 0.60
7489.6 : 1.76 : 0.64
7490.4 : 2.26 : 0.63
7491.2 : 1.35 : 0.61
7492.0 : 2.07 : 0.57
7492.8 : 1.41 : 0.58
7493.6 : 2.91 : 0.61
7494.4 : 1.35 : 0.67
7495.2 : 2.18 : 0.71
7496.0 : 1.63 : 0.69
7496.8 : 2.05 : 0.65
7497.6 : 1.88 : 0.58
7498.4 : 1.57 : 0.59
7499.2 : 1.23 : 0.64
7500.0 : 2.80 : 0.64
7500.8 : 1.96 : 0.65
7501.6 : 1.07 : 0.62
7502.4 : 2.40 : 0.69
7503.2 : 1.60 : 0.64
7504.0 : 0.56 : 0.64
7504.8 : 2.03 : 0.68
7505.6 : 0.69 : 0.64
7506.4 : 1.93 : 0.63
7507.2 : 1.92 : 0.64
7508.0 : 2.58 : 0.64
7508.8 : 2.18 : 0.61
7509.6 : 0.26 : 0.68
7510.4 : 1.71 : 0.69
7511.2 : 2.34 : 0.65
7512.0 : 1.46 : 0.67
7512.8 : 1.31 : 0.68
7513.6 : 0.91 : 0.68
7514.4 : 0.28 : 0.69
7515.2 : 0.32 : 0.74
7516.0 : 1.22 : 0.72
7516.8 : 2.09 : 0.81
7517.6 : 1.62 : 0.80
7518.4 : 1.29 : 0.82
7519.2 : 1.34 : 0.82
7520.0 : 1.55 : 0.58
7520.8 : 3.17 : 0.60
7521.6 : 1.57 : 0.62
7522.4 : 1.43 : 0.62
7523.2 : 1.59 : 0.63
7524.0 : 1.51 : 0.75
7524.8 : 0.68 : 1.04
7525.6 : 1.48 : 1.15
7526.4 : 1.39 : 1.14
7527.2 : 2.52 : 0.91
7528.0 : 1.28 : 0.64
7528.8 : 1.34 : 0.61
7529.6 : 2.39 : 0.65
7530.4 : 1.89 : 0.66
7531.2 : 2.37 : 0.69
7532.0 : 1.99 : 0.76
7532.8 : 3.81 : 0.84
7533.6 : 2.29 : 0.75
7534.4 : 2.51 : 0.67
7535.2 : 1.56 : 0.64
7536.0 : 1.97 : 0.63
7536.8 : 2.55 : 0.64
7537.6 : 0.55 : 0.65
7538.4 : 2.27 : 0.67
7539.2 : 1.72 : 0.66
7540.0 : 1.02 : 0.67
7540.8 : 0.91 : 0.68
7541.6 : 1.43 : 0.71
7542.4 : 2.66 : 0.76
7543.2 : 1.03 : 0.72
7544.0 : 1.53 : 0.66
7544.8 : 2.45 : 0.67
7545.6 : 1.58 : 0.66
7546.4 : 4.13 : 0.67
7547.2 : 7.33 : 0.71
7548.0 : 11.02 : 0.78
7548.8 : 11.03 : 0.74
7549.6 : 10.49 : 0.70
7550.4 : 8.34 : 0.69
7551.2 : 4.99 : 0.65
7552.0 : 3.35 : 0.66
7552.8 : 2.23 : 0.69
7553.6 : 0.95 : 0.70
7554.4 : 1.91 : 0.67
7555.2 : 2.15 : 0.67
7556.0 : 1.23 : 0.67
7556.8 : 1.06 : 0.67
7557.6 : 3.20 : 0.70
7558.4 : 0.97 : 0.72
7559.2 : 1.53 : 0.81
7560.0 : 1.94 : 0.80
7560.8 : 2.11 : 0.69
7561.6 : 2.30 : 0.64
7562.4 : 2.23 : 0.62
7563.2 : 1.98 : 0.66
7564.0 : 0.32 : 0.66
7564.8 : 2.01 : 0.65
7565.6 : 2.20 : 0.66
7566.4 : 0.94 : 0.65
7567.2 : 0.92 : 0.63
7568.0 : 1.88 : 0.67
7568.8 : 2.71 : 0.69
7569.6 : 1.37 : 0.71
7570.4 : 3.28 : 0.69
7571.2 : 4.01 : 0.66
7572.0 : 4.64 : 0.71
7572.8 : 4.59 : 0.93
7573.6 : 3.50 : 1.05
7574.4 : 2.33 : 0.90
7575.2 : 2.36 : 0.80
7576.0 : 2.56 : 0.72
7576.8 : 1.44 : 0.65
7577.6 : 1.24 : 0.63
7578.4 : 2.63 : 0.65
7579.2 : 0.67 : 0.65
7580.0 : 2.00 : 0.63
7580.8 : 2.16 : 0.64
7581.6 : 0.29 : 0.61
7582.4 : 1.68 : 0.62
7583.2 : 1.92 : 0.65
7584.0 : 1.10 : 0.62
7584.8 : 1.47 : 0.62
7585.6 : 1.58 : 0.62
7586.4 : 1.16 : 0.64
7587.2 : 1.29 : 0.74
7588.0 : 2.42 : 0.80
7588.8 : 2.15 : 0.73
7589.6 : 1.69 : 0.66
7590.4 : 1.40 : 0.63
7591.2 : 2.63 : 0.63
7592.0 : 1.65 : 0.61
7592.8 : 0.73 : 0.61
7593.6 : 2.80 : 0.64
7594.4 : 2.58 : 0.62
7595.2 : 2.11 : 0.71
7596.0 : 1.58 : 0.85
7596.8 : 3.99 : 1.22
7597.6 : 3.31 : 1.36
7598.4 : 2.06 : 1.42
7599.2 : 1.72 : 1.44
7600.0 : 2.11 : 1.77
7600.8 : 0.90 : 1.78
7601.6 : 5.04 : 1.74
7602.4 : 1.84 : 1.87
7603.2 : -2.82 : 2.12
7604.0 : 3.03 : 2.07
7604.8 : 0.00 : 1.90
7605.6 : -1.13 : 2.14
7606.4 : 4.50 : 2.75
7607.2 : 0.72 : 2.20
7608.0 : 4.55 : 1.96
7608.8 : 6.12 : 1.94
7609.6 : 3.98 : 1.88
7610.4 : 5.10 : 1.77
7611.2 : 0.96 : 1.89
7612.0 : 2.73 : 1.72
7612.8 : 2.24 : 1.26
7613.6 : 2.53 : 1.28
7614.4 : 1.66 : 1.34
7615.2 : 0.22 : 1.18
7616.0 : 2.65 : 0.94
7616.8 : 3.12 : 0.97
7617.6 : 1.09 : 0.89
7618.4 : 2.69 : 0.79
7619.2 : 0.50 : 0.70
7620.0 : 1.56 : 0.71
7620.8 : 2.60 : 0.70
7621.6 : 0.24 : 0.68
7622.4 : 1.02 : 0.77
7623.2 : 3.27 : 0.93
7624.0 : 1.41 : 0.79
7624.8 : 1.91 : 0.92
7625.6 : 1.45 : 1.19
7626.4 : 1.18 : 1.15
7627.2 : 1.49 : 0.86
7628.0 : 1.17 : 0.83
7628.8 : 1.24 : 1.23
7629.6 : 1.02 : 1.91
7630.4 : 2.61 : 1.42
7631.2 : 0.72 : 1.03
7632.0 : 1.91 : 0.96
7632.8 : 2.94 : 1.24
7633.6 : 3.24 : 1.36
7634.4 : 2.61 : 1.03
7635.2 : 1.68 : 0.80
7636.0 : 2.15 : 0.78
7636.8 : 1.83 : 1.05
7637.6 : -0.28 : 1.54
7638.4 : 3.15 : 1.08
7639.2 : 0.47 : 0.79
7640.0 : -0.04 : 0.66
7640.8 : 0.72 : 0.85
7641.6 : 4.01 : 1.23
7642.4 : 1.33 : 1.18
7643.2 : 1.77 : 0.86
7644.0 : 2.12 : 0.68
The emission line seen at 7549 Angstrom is Halpha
